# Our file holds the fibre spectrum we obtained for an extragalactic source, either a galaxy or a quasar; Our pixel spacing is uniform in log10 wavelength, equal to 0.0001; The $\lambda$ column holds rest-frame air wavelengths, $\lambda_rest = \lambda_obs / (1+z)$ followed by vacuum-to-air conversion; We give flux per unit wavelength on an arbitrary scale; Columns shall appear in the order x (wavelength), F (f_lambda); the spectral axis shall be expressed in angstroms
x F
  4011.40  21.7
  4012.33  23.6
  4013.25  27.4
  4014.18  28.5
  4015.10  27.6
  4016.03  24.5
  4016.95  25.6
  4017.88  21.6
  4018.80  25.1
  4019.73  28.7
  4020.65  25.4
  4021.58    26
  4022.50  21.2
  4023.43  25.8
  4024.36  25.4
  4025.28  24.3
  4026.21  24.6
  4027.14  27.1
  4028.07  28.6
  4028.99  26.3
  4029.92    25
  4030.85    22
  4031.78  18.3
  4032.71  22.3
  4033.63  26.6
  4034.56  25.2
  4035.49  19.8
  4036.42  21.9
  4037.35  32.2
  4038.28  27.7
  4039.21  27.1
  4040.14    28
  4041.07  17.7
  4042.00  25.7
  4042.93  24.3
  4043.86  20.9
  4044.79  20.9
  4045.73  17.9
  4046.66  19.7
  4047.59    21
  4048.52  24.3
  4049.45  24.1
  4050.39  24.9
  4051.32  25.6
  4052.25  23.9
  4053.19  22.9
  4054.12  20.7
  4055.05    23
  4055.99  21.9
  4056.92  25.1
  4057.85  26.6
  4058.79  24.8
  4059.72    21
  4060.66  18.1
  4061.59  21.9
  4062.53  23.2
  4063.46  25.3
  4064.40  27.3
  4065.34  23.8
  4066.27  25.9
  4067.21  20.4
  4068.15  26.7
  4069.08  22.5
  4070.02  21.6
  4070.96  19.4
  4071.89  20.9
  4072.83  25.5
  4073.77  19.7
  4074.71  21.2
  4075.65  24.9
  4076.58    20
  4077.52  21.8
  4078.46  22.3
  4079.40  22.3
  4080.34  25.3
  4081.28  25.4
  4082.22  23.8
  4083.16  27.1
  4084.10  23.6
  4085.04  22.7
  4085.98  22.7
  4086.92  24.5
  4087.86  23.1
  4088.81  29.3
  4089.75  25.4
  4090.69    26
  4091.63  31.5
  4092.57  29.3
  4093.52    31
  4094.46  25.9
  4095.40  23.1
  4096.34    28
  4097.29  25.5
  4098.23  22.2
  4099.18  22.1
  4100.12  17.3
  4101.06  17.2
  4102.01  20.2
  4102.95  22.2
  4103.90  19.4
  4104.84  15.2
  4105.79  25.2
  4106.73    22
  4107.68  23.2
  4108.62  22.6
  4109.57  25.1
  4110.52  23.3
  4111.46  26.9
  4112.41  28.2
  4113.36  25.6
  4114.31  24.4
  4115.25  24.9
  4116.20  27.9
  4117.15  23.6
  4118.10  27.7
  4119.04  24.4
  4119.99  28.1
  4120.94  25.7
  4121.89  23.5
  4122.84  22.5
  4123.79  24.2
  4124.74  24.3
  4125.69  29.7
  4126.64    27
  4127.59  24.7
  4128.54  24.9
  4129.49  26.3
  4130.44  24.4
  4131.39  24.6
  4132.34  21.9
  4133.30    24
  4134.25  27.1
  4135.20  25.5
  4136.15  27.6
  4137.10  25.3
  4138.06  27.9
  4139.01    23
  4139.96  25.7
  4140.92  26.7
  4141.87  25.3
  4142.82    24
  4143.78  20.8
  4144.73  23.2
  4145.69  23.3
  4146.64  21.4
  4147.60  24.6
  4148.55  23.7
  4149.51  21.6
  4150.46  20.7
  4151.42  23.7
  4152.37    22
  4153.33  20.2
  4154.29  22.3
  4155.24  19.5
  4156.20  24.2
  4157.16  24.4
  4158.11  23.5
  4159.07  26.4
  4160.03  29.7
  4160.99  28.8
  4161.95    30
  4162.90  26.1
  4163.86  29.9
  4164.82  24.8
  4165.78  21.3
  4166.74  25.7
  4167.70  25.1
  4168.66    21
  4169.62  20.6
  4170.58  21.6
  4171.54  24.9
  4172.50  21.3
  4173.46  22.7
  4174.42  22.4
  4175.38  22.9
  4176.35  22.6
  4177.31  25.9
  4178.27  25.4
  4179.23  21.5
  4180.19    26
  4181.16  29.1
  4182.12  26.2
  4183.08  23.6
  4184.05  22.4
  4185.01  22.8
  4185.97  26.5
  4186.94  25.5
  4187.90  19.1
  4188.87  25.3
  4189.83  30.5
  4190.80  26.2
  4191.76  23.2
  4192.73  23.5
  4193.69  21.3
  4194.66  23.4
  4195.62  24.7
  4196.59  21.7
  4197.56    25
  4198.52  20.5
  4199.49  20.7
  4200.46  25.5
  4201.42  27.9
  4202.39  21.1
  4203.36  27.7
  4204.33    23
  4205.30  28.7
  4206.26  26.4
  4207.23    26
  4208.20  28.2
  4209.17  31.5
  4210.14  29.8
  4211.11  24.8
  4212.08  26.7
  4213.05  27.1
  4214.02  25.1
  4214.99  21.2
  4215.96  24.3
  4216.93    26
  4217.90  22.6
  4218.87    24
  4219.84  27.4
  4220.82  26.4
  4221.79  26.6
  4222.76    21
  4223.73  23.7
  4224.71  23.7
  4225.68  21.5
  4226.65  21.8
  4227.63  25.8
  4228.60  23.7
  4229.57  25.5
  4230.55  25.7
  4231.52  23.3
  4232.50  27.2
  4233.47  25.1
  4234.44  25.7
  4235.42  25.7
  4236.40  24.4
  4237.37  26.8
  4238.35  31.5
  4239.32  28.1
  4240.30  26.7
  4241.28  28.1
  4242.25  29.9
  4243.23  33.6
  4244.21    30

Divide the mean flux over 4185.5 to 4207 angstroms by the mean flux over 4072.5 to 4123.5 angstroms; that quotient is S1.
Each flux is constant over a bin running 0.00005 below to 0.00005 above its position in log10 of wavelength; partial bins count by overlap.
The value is 1.01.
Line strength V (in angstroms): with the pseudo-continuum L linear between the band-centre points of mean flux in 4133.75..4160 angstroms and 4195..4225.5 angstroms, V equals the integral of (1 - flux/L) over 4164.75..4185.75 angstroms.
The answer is 0.7 angstroms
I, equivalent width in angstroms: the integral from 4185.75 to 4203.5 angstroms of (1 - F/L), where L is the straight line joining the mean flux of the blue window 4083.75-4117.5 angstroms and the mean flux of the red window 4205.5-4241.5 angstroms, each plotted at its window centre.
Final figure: 0.9 angstroms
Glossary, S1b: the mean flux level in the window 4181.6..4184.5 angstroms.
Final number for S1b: 24.2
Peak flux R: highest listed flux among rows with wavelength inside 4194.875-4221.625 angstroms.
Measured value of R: 31.5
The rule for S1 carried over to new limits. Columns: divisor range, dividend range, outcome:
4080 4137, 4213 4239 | 1.01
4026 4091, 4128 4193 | 1.03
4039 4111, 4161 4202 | 1.04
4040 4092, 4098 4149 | 1.03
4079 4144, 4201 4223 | 1.05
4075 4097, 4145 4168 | 0.97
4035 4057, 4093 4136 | 1.04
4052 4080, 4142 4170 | 1.05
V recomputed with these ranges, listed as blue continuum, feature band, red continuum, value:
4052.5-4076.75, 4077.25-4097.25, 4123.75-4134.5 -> -1.46 angstroms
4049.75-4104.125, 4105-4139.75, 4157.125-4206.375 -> -1.59 angstroms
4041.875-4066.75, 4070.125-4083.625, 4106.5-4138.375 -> 0.58 angstroms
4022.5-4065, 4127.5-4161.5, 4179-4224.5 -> 0.36 angstroms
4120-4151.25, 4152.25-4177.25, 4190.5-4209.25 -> 0.57 angstroms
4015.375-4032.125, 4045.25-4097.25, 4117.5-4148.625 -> 2.19 angstroms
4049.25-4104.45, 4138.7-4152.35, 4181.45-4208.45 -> 0.44 angstroms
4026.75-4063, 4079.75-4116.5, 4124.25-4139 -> 0.74 angstroms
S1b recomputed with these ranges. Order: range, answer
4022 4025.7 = 24.2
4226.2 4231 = 24.5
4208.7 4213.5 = 28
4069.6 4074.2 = 21.4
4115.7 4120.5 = 26.3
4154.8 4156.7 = 21.9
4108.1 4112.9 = 25.2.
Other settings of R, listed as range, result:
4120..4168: 30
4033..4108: 32.2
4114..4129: 29.7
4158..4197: 30.5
